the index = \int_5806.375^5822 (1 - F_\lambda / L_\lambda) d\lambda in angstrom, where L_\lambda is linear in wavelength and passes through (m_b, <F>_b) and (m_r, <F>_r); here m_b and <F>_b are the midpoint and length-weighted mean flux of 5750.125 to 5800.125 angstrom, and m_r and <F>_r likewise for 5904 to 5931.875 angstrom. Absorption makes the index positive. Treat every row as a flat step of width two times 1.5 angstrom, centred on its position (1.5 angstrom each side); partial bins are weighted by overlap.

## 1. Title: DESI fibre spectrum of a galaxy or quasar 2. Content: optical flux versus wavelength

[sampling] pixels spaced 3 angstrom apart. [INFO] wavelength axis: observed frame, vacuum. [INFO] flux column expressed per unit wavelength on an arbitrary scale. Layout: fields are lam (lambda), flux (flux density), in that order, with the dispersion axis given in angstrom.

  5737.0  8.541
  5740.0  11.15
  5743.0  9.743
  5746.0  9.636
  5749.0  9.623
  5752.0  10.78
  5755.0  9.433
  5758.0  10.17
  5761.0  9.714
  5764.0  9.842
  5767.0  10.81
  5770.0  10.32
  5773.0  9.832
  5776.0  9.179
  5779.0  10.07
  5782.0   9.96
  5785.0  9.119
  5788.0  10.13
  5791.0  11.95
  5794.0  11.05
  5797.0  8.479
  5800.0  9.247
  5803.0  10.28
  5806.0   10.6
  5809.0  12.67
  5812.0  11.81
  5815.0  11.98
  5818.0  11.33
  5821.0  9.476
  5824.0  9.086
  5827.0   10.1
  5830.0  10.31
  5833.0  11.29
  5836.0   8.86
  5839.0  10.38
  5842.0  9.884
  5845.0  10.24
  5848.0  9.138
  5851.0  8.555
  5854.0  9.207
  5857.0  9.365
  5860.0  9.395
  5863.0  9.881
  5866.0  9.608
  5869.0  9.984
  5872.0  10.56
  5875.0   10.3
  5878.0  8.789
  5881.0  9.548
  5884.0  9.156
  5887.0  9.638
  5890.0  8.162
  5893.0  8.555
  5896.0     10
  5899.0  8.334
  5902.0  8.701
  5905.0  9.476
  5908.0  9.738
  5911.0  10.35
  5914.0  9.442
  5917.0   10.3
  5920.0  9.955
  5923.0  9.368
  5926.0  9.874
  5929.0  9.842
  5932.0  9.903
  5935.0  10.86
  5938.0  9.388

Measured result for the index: -2.3 angstrom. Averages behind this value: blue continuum 10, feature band 11.5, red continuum 9.83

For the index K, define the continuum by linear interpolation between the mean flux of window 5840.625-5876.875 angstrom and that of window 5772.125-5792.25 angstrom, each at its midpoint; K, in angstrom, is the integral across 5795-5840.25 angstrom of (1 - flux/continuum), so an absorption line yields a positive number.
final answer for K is -2.51 angstrom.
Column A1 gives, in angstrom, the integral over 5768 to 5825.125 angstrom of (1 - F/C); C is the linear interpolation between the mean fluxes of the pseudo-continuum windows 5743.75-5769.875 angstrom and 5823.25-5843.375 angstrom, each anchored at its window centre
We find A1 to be -1.9 angstrom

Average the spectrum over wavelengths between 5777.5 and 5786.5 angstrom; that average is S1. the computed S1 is 9.72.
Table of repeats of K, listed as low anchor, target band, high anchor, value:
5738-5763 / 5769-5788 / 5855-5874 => 0.36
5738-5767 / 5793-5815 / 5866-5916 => -1.96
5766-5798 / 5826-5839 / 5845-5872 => -0.62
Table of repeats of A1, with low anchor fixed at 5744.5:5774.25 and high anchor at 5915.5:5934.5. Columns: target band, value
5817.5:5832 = -0.05 angstrom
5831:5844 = -0.19 angstrom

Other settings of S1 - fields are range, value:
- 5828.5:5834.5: 10.8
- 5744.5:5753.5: 10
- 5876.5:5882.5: 9.17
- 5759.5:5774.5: 10.1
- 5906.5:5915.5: 9.84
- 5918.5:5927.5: 9.73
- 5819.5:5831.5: 9.74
